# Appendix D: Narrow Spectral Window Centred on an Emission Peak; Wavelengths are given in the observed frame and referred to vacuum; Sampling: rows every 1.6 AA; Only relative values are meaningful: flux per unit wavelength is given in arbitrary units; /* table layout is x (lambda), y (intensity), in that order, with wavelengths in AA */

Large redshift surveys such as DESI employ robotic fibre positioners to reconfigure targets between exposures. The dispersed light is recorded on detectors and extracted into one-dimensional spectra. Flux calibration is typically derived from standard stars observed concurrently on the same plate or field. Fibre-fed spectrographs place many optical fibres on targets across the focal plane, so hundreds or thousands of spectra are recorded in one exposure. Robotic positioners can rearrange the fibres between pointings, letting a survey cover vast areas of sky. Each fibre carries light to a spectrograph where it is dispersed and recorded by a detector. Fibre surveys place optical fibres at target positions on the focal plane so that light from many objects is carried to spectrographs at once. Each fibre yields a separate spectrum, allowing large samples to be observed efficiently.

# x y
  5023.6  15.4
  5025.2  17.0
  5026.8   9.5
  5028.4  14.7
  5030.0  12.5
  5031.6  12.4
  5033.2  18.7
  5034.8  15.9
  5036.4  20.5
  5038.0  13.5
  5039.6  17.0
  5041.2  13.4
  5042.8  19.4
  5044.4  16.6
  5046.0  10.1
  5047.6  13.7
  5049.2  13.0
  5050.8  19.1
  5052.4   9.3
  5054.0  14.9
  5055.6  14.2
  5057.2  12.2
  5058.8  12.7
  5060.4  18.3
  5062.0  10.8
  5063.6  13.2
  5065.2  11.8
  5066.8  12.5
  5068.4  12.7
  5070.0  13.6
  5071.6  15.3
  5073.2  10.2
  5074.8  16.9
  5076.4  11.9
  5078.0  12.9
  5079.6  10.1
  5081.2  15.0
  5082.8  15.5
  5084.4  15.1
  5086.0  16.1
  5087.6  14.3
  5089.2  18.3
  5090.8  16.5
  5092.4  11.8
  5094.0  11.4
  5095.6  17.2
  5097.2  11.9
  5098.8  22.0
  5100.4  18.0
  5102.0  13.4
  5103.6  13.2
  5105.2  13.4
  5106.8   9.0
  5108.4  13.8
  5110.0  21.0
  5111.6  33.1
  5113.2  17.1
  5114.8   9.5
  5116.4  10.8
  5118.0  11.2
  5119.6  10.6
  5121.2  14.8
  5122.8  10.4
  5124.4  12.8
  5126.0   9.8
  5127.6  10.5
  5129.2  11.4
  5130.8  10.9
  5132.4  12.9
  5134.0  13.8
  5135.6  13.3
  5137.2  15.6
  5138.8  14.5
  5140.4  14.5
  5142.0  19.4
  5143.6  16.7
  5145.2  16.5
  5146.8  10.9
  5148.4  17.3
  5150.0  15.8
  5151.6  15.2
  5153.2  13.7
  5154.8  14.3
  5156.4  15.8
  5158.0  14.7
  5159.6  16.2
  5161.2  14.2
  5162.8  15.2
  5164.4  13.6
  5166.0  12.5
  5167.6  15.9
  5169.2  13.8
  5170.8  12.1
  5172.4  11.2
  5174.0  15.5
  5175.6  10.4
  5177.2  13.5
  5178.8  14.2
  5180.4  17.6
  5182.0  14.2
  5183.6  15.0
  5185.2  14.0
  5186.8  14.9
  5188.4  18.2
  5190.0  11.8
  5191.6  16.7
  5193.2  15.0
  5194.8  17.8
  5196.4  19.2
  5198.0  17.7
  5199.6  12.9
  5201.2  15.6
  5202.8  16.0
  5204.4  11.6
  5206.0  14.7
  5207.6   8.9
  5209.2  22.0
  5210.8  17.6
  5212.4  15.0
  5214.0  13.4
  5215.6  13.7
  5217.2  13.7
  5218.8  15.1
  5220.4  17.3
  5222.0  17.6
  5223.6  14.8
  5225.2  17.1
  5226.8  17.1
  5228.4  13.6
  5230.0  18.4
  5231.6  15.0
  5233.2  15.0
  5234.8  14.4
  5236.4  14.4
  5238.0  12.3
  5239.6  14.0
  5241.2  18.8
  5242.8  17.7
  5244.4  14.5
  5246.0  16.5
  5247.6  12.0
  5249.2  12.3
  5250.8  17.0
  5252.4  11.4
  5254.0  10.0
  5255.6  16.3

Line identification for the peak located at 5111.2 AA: Hgamma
